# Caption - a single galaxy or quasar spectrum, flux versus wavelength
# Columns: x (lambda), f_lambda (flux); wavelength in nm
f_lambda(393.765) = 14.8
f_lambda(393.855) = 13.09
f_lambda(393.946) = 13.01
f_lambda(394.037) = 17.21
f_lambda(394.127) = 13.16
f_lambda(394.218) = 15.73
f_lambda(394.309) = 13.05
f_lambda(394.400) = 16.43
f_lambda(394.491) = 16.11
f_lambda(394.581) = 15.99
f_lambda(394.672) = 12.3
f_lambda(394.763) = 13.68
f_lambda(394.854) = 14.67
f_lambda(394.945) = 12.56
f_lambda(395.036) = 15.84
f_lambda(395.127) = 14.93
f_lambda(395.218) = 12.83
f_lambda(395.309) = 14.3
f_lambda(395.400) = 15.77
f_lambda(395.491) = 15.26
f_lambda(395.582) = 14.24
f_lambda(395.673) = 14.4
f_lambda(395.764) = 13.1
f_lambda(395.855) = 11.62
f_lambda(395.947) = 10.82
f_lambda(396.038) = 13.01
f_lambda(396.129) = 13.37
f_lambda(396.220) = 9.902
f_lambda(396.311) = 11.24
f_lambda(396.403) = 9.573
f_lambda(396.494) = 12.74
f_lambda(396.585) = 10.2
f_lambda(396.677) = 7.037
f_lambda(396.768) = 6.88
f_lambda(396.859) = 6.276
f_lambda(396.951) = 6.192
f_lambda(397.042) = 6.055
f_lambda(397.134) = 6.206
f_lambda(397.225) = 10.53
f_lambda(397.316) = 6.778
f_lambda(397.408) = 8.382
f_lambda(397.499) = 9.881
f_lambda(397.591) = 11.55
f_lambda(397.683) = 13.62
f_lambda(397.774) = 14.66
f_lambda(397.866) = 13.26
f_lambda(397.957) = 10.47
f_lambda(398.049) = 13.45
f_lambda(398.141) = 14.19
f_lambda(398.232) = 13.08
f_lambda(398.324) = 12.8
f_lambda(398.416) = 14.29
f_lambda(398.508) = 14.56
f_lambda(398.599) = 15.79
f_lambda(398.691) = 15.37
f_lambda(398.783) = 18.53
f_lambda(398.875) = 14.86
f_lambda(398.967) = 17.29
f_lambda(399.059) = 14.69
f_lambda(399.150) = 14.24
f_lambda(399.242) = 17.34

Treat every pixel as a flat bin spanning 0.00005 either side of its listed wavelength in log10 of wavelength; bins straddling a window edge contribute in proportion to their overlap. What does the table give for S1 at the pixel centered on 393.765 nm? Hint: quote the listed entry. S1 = 14.8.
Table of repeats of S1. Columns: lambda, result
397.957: 10.47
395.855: 11.62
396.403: 9.573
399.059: 14.69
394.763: 13.68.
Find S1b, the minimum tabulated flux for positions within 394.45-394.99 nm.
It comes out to 12.3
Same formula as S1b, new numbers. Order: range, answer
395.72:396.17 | 10.82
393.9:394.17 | 13.01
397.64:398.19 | 10.47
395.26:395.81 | 13.1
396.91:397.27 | 6.055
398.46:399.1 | 14.56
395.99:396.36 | 9.902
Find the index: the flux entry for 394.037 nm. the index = 17.21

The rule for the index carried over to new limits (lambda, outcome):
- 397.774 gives 14.66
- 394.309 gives 13.05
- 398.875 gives 14.86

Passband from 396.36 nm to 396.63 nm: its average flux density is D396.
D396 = 10.9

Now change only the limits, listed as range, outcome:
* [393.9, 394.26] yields 14.8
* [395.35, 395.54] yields 15.5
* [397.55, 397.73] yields 12.6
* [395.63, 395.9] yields 13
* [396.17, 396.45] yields 10.3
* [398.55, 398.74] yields 15.6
